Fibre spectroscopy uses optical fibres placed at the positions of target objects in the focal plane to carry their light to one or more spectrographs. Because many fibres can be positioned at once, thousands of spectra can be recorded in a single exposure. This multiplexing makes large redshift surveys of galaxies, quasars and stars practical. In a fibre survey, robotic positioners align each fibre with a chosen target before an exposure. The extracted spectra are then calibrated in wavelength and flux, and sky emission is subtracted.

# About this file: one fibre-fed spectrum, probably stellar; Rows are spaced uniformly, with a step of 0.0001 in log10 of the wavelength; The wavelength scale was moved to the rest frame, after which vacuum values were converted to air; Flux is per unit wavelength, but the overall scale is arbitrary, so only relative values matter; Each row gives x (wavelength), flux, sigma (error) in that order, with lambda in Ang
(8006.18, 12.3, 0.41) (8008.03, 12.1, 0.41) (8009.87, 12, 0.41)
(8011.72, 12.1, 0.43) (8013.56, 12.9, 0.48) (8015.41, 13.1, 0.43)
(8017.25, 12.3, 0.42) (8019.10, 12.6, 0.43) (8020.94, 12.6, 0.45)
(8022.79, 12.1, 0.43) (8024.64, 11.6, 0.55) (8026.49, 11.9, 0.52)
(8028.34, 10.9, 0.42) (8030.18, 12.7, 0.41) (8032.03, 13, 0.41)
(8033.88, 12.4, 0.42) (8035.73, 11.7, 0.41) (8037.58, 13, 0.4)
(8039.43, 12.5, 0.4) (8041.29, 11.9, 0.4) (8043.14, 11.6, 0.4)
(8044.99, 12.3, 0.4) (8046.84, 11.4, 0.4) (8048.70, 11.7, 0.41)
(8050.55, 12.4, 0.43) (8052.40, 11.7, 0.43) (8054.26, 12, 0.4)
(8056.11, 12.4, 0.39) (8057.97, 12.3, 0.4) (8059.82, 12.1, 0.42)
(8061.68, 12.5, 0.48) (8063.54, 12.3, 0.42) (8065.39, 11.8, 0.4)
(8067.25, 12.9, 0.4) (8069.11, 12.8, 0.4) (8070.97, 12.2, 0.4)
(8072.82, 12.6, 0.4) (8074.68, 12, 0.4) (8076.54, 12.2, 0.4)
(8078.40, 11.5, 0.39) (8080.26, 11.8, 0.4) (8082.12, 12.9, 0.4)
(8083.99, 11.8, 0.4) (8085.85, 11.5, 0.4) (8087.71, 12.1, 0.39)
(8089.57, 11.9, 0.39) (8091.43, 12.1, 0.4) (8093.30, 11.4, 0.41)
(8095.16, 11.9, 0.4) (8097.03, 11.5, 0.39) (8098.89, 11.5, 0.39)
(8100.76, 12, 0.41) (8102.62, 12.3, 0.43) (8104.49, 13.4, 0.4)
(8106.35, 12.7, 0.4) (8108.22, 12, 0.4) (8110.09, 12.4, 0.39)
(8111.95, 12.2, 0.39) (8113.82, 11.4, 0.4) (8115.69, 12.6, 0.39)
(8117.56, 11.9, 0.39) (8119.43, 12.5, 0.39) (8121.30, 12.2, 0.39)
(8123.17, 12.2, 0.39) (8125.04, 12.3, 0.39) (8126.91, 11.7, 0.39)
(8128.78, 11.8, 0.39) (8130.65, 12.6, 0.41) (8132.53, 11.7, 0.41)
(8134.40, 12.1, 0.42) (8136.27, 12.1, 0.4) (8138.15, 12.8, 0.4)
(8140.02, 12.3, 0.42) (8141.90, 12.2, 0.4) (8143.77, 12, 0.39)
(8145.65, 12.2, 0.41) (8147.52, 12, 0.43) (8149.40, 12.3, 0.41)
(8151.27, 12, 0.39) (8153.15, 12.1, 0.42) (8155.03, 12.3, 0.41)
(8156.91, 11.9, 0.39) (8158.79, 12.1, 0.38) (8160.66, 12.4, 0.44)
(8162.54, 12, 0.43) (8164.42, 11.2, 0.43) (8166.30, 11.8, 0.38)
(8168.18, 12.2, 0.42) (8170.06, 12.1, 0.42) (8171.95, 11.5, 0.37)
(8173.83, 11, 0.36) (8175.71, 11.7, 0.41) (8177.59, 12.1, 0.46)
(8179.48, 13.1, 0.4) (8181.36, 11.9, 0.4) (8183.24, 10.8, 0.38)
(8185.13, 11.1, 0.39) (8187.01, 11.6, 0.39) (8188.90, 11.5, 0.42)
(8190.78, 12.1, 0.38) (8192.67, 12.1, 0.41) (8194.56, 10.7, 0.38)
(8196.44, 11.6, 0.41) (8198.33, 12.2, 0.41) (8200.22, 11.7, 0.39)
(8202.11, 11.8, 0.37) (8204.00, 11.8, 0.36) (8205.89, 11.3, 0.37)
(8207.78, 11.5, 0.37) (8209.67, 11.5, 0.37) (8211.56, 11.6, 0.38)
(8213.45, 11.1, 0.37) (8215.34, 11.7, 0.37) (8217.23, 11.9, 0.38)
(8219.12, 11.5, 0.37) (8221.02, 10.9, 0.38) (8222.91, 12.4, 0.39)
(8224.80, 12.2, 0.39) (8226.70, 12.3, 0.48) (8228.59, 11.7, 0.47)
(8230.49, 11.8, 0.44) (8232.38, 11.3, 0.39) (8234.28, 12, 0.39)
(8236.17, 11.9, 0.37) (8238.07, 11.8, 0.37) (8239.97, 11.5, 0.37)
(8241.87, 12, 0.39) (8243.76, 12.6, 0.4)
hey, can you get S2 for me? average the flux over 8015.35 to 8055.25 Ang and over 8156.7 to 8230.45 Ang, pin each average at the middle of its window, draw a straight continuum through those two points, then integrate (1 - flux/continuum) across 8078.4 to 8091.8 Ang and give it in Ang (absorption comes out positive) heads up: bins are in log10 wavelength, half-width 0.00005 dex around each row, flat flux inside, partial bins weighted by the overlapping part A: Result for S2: 0.0 Ang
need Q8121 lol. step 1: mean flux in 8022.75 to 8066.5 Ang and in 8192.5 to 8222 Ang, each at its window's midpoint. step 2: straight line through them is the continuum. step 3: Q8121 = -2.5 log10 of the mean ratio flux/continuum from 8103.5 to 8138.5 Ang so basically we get -0.04 mag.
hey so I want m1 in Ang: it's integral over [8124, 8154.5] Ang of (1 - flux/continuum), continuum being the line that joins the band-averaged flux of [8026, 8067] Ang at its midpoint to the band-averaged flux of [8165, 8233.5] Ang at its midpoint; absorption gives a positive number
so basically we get -0.7 Ang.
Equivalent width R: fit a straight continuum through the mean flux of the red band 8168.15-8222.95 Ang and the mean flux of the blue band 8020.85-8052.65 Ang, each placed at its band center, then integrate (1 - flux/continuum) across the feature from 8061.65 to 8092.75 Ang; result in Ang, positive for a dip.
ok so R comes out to -0.49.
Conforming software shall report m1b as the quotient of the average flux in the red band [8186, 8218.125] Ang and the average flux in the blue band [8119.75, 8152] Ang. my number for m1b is 1.0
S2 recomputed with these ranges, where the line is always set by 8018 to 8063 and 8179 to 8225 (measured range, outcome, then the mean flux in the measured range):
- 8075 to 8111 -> -0.2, 12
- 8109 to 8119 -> -0.2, 12.1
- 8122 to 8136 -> -0.2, 12.1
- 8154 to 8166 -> -0.2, 12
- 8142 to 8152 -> -0.3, 12.1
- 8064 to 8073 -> -0.3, 12.5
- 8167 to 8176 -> 0.0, 11.7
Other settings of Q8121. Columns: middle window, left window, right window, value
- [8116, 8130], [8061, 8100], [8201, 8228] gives -0.017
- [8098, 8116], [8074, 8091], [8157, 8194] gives -0.028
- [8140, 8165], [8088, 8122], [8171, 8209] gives -0.020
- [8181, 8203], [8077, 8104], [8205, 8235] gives 0.013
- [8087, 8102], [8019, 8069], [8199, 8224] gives 0.017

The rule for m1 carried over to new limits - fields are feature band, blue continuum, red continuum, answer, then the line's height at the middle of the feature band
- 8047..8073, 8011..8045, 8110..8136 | 0.0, 12.2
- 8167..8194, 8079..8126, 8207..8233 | 0.1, 11.8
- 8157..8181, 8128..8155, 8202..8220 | 0.0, 11.9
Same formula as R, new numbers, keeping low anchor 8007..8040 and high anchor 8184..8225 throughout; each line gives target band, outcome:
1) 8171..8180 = -0.1 Ang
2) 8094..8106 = -0.1 Ang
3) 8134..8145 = -0.4 Ang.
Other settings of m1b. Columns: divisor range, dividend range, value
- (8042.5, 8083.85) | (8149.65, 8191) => 0.97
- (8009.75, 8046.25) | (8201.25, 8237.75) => 0.95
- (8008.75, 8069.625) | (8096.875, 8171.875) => 0.99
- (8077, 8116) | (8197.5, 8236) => 0.97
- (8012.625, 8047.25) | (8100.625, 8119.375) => 1.01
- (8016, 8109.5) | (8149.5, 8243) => 0.97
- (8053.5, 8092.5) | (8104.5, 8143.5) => 1.00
